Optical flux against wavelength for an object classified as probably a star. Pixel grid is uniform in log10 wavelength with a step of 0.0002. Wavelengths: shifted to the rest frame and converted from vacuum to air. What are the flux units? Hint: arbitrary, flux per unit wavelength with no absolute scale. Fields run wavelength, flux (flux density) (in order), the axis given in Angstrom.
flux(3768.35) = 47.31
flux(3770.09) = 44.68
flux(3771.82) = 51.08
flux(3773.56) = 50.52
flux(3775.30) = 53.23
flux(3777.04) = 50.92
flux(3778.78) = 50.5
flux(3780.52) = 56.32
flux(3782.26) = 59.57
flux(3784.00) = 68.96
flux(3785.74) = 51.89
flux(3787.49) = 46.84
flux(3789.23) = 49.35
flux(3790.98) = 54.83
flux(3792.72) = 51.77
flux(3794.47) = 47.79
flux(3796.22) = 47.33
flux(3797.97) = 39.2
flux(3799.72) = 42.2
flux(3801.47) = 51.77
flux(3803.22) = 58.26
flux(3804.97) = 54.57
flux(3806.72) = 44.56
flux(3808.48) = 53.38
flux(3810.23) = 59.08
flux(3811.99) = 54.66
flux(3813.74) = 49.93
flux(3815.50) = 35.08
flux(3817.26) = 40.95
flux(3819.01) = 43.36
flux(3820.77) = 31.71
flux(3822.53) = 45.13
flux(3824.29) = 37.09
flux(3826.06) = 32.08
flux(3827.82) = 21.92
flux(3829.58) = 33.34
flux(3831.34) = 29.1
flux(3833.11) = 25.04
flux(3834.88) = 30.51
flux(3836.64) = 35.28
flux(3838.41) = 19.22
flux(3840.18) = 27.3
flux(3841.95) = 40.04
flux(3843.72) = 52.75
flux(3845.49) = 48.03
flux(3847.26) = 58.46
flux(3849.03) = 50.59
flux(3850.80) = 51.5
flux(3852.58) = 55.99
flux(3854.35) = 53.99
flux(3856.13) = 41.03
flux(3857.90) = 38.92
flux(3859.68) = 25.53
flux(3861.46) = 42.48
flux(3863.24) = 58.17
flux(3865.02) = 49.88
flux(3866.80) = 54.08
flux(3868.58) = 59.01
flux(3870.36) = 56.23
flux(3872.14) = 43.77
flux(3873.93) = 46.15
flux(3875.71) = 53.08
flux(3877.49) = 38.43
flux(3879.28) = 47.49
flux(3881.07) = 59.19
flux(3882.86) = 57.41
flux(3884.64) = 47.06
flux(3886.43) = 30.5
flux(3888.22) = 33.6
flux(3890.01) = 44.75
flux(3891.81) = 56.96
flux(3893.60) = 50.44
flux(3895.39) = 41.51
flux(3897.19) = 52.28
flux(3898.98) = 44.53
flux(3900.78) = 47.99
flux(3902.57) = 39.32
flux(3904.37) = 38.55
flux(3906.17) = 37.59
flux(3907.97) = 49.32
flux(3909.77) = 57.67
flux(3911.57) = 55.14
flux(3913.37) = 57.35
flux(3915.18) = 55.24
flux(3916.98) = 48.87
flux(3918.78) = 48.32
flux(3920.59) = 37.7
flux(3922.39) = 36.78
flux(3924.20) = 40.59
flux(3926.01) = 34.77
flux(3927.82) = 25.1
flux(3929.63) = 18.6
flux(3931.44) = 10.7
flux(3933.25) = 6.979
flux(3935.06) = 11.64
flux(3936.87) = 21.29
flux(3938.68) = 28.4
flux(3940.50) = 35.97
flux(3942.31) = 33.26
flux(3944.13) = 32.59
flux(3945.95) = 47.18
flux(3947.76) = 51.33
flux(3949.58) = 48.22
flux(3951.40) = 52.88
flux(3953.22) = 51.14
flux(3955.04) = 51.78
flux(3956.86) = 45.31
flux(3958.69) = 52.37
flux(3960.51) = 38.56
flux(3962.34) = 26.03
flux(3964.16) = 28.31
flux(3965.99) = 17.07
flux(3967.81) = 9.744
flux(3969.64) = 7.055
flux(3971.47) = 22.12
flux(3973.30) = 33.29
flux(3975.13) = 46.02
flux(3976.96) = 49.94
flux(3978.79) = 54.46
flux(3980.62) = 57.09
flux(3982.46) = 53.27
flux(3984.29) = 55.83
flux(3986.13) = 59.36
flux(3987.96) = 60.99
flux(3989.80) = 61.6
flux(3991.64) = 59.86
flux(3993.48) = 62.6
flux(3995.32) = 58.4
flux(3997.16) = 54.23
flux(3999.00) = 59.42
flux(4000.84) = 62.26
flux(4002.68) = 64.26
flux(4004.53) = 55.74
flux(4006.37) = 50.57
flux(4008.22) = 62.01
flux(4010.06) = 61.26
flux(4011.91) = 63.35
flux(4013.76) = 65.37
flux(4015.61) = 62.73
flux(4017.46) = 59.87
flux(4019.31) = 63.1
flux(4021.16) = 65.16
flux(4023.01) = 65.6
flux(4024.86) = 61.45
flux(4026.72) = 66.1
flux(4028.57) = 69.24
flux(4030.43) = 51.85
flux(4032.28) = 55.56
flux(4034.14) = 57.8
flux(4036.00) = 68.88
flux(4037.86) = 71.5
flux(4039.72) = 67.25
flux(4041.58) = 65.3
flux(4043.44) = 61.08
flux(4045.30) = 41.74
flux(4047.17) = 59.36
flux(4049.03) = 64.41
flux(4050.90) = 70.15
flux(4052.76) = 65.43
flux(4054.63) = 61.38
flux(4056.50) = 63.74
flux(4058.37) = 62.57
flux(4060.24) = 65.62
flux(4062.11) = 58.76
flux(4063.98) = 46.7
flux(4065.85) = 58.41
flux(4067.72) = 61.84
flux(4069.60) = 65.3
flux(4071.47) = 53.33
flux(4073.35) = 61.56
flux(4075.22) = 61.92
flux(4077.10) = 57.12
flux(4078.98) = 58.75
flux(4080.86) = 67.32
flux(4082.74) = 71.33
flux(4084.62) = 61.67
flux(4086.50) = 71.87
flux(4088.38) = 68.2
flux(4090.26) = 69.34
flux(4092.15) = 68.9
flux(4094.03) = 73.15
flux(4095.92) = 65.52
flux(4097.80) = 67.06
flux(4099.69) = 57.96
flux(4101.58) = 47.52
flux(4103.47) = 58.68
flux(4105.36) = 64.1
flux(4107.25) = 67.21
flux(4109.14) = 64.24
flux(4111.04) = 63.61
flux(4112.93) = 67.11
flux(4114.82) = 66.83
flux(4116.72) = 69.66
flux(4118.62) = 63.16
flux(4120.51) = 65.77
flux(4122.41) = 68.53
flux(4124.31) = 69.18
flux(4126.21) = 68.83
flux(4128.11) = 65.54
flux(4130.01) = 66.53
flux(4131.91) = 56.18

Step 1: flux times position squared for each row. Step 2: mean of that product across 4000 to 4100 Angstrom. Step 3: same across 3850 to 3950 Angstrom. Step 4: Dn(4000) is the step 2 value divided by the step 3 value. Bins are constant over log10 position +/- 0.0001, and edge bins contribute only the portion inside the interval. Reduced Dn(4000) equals 1.6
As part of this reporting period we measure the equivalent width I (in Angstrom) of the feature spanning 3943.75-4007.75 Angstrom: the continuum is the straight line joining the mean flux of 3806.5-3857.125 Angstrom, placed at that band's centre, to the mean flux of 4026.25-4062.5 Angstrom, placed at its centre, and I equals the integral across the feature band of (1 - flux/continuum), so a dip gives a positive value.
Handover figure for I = 9.9 Angstrom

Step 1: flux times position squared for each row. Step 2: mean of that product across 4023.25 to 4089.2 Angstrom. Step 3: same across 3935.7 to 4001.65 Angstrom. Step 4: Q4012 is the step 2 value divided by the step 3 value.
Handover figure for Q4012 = 1.5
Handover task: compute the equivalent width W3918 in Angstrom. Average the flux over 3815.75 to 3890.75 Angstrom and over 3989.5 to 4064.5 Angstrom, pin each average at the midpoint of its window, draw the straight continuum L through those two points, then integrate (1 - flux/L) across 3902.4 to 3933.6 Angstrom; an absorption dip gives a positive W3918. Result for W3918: 6.3 Angstrom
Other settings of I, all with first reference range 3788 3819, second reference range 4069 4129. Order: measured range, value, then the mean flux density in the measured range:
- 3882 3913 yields 4.38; 46.3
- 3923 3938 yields 9.17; 21.6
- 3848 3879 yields 2.33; 48.2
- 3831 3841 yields 4.53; 27.6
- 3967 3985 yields 5.99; 38.9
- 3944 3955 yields 1.57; 48.6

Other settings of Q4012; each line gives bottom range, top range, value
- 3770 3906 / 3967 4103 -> 1.42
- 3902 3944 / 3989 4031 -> 1.78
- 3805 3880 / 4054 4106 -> 1.63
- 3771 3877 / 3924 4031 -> 1.09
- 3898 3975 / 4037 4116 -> 1.85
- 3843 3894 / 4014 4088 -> 1.41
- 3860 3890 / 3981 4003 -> 1.31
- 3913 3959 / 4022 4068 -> 1.74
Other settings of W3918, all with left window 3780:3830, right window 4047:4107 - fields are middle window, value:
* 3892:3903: 1.1 Angstrom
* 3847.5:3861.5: 1.2 Angstrom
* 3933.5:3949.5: 6.6 Angstrom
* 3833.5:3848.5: 3.2 Angstrom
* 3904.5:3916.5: 0.5 Angstrom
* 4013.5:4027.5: -0.9 Angstrom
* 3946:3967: 5.1 Angstrom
